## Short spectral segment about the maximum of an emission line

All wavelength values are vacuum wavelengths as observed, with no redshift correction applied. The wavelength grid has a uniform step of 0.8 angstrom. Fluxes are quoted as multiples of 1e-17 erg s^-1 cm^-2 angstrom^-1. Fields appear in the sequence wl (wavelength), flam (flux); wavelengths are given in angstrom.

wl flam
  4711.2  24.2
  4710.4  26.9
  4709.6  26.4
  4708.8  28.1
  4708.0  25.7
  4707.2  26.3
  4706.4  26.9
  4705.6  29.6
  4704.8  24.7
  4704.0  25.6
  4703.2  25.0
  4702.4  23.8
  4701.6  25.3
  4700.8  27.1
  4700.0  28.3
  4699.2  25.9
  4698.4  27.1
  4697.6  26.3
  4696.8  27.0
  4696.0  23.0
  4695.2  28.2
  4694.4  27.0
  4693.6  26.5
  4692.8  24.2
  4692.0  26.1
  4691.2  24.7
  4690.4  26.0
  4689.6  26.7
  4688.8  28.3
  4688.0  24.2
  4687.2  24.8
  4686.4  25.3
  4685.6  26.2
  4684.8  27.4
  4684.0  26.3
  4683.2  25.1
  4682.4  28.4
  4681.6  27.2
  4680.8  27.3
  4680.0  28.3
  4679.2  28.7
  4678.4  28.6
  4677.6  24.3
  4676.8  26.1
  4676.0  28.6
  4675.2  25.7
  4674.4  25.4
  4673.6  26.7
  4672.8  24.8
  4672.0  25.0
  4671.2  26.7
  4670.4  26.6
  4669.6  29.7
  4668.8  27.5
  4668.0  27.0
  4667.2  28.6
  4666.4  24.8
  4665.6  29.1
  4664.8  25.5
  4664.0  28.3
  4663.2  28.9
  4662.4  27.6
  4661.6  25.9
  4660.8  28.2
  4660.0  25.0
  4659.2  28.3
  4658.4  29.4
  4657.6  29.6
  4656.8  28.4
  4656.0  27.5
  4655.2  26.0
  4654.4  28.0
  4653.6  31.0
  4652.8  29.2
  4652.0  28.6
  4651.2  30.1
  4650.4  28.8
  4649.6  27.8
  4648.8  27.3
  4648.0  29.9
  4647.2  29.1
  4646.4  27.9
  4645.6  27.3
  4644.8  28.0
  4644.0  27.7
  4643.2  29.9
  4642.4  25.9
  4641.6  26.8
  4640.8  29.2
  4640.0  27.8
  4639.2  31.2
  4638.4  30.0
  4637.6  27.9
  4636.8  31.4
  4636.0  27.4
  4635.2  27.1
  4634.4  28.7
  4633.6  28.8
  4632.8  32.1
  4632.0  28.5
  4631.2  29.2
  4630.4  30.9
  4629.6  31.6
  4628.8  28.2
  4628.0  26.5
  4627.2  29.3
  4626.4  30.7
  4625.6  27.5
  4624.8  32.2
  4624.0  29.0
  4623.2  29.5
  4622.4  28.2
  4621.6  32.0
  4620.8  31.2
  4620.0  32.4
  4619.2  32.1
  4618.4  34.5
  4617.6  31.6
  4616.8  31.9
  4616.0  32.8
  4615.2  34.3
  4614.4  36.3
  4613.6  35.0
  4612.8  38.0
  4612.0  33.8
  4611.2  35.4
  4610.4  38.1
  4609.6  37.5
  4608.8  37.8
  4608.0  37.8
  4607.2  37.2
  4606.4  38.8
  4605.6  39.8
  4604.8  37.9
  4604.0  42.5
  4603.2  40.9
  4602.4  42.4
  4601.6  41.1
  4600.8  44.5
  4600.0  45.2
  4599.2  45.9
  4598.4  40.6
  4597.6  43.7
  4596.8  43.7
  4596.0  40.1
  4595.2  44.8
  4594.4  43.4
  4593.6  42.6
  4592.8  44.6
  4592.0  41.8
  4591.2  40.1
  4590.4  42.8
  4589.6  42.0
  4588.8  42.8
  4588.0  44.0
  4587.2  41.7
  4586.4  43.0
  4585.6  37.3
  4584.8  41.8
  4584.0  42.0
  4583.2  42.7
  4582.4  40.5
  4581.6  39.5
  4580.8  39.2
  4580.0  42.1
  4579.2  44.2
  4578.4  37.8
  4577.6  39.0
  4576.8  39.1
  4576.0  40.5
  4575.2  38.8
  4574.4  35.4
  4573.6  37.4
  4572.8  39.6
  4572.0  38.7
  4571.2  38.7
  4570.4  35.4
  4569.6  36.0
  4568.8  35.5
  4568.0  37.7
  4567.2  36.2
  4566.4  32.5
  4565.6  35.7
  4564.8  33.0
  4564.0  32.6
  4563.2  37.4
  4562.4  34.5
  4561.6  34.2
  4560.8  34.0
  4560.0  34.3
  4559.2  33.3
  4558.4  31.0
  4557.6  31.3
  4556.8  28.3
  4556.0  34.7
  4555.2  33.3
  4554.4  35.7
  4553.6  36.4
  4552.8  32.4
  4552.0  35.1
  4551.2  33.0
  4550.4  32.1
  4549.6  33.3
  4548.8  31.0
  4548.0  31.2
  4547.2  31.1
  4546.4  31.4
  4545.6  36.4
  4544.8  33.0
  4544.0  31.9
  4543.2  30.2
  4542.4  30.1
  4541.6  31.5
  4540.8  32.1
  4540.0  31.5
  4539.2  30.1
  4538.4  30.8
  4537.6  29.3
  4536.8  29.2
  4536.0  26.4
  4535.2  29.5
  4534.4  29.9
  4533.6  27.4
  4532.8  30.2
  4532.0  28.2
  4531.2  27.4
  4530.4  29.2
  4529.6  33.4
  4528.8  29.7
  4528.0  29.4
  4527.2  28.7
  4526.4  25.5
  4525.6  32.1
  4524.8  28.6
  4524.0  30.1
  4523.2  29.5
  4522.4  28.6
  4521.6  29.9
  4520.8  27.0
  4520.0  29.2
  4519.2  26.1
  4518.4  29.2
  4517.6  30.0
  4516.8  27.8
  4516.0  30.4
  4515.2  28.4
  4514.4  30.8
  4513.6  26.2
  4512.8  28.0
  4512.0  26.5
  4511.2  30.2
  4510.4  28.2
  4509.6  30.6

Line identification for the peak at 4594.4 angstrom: Mg II 2798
